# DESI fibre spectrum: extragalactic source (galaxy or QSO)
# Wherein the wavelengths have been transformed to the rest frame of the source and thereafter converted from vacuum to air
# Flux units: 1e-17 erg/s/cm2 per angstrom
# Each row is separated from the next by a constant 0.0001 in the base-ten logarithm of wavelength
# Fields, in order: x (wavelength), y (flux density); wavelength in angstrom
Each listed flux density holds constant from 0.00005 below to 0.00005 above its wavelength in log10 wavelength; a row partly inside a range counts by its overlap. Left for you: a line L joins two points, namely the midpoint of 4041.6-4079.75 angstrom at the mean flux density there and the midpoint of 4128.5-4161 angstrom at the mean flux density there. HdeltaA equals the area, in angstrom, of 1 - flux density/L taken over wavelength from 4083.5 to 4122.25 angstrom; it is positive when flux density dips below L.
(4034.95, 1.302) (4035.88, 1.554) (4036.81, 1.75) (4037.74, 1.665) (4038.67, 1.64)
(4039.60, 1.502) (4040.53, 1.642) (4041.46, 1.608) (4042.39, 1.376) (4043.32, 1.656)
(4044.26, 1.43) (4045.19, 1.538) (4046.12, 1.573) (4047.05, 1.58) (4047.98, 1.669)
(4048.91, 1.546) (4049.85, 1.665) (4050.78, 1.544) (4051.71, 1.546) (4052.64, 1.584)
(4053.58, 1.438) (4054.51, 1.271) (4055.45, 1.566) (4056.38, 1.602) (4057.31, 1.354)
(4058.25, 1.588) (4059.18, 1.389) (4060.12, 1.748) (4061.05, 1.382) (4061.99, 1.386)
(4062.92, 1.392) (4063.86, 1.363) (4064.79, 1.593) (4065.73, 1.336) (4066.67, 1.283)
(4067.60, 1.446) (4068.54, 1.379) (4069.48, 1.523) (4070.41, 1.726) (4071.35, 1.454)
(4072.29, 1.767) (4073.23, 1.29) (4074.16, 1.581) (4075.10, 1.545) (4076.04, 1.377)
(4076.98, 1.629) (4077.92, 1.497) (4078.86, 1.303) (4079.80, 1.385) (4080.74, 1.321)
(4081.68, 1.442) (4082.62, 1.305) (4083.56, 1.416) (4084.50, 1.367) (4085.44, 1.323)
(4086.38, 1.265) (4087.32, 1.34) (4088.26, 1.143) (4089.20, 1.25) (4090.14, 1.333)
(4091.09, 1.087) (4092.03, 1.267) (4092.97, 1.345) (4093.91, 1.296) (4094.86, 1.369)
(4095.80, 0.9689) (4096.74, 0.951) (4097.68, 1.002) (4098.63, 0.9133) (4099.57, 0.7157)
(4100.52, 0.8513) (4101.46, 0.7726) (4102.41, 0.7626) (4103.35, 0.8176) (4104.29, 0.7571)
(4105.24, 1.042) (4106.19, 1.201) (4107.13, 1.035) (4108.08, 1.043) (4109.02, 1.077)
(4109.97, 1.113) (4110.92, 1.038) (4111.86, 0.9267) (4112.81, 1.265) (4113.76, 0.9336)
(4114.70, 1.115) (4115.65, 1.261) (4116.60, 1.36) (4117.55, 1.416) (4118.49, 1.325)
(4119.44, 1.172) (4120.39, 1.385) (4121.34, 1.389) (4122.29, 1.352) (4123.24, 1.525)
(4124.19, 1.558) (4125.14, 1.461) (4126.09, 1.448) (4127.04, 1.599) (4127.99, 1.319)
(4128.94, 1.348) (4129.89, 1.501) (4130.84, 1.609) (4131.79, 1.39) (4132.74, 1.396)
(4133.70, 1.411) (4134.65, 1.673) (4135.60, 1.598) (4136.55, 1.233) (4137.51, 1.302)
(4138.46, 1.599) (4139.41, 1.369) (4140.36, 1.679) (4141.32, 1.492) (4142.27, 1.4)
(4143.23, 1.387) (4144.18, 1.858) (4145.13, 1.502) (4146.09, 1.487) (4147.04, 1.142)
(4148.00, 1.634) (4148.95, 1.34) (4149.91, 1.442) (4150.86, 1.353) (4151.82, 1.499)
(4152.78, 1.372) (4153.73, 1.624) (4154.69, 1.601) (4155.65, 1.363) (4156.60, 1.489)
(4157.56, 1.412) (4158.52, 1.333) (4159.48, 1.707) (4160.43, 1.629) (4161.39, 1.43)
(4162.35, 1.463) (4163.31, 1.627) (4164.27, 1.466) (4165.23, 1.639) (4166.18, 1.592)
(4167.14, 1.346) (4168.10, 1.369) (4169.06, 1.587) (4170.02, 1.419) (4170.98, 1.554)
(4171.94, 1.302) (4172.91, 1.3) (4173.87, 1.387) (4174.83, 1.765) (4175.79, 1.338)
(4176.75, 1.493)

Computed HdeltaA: 9.3 angstrom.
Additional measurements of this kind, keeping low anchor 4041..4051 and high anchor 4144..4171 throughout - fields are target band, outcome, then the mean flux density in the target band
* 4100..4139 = 6.66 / 1.25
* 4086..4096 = 1.85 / 1.25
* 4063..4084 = 1.25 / 1.45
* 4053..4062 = 0.44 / 1.48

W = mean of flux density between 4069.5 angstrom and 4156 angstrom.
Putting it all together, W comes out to 1.32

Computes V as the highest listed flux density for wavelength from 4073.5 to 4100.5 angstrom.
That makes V 1.629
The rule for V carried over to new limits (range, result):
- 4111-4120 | 1.416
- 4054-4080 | 1.767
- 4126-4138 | 1.673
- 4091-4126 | 1.558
